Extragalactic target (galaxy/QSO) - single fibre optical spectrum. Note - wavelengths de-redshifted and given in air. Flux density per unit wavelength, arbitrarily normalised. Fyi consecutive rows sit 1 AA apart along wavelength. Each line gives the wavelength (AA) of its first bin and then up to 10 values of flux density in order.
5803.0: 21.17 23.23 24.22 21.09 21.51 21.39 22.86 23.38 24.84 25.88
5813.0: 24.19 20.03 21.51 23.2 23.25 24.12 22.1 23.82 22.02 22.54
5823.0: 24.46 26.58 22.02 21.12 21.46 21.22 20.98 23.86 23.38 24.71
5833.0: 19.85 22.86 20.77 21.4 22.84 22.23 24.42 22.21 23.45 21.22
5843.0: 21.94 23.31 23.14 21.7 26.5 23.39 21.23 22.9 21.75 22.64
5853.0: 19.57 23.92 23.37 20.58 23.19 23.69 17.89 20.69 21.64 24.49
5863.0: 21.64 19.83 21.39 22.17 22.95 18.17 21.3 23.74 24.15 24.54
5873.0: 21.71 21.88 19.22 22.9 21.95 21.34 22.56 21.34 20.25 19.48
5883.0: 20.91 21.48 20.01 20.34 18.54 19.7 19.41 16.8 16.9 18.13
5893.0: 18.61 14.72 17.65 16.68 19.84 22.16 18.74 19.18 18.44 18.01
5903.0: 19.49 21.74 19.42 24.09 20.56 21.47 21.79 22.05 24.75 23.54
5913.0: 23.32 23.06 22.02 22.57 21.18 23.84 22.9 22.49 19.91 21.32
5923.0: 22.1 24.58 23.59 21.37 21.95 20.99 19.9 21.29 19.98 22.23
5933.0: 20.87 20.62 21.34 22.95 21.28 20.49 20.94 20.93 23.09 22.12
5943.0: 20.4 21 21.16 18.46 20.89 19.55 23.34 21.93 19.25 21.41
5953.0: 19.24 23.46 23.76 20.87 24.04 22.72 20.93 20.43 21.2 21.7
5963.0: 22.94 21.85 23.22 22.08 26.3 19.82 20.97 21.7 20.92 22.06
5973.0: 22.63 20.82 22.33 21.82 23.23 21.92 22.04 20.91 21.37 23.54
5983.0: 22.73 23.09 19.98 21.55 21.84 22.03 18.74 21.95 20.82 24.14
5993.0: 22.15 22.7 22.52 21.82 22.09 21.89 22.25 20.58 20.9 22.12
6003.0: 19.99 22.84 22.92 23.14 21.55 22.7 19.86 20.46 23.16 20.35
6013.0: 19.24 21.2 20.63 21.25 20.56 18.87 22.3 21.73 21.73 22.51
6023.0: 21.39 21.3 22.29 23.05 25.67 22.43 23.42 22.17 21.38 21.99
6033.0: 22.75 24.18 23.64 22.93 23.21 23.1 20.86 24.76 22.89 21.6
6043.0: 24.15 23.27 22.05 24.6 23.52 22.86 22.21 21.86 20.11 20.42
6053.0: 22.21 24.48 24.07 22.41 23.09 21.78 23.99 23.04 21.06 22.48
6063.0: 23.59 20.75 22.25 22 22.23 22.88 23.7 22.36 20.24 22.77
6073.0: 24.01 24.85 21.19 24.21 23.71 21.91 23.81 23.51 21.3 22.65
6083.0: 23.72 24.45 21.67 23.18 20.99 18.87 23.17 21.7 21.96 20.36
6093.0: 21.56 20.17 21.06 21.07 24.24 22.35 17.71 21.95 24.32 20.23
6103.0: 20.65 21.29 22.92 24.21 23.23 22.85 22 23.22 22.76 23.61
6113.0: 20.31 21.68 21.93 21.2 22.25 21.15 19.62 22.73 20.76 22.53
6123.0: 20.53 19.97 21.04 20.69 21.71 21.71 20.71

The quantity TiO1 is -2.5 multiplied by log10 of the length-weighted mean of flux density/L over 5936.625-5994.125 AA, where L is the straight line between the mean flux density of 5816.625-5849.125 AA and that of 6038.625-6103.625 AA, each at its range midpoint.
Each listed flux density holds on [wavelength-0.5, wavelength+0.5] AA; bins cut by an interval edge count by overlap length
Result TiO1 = 0.041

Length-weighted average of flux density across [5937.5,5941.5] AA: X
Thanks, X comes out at 21.4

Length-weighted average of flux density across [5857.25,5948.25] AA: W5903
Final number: 21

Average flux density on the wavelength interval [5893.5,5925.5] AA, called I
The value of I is 21.2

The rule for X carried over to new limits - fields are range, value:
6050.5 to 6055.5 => 22.3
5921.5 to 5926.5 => 22.6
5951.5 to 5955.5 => 22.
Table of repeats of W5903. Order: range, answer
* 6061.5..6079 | 22.7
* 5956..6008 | 22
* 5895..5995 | 21.6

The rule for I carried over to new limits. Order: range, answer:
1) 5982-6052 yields 22.1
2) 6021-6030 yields 22.7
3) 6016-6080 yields 22.6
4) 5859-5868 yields 21.4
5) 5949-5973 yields 21.9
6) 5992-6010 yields 21.9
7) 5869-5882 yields 22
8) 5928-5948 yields 21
